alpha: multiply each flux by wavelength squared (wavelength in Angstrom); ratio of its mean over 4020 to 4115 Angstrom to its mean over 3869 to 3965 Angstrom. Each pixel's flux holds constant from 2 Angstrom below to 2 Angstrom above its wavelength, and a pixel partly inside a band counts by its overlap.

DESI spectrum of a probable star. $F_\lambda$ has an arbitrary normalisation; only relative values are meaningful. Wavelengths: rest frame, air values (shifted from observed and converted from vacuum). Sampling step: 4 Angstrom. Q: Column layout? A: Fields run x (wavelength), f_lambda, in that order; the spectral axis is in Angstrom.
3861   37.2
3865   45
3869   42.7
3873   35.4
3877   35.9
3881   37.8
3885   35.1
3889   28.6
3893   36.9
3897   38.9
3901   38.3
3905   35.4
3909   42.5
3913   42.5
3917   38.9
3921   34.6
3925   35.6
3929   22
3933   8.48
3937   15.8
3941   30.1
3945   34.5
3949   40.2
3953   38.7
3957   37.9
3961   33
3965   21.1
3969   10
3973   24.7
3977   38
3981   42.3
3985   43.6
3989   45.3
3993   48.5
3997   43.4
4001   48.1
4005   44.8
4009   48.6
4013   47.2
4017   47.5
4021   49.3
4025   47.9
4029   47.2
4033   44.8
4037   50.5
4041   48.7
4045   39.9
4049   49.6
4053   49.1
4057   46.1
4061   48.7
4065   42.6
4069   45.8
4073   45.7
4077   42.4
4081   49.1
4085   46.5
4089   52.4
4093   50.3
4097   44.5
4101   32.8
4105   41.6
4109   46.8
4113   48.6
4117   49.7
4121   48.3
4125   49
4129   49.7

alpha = 1.48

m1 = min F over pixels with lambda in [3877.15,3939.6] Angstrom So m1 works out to 8.48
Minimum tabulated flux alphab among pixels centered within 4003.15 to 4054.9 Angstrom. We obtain 39.9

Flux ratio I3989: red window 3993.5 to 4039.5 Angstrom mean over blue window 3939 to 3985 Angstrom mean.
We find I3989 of 1.46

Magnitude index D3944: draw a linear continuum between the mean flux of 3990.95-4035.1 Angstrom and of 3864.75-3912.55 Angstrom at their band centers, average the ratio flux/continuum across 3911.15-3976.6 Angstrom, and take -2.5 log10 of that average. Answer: 0.376 mag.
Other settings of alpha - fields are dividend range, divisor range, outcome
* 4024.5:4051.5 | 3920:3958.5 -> 1.67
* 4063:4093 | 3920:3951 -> 1.82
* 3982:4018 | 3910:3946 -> 1.63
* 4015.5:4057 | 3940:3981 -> 1.57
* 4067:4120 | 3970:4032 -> 1.09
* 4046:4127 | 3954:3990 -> 1.50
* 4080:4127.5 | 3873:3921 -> 1.39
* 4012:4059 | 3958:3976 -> 2.05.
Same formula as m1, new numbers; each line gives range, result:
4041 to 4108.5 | 32.8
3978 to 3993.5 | 42.3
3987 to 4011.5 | 43.4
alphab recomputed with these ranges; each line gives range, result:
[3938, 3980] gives 10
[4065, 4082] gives 42.4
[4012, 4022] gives 47.2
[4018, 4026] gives 47.9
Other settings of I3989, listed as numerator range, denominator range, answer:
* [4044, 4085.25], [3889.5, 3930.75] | 1.27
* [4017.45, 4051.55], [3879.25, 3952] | 1.42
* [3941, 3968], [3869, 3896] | 0.93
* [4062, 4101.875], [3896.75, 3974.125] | 1.47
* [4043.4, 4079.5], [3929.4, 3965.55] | 1.58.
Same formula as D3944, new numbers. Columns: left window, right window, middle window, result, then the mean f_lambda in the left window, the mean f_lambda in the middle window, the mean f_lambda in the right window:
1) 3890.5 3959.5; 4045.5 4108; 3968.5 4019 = -0.070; 33.6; 41.8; 45.7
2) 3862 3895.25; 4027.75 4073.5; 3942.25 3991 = 0.228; 37.2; 34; 46.6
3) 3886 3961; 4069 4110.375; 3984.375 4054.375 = -0.169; 33.3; 46.9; 45.2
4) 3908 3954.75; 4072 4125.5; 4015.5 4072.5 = -0.137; 31.7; 46.9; 46.2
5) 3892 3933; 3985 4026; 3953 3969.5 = 0.397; 35.2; 28.5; 46.9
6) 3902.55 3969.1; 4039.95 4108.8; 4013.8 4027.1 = -0.200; 31.3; 48.1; 45.6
